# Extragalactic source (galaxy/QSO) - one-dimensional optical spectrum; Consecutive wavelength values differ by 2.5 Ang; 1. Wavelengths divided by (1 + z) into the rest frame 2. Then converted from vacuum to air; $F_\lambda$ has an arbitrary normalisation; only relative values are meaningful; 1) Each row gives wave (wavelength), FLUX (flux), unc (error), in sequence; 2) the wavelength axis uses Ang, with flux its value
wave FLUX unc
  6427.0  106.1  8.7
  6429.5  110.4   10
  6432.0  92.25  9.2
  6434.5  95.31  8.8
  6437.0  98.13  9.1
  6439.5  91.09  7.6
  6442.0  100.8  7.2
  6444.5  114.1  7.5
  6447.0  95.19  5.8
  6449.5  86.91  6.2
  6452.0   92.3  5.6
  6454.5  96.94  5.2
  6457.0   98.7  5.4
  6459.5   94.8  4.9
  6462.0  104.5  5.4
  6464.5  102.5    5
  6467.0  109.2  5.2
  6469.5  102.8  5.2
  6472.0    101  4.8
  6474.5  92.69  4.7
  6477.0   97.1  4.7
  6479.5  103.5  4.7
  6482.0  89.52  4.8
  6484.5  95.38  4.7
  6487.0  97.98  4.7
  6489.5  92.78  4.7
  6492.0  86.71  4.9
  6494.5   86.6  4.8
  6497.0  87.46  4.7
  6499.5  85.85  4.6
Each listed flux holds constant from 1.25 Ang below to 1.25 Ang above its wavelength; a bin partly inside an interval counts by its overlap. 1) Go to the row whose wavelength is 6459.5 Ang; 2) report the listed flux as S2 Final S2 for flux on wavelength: 94.8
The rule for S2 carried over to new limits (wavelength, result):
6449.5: 86.91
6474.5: 92.69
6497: 87.46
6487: 97.98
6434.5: 95.31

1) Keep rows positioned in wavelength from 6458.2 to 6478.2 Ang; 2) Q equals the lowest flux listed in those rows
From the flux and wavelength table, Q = 92.69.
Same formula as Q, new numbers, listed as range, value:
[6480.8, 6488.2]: 89.52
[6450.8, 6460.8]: 92.3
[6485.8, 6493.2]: 86.71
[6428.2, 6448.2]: 91.09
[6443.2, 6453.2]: 86.91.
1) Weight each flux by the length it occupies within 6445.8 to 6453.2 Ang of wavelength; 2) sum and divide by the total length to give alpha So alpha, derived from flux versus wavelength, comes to 91.4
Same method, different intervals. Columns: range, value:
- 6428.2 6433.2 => 101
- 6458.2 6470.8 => 103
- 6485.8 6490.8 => 95.3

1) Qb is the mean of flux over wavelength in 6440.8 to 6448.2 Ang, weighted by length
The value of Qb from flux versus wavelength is 103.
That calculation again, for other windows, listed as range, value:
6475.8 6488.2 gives 96.7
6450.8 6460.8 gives 95.7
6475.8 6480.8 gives 100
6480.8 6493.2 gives 92.5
